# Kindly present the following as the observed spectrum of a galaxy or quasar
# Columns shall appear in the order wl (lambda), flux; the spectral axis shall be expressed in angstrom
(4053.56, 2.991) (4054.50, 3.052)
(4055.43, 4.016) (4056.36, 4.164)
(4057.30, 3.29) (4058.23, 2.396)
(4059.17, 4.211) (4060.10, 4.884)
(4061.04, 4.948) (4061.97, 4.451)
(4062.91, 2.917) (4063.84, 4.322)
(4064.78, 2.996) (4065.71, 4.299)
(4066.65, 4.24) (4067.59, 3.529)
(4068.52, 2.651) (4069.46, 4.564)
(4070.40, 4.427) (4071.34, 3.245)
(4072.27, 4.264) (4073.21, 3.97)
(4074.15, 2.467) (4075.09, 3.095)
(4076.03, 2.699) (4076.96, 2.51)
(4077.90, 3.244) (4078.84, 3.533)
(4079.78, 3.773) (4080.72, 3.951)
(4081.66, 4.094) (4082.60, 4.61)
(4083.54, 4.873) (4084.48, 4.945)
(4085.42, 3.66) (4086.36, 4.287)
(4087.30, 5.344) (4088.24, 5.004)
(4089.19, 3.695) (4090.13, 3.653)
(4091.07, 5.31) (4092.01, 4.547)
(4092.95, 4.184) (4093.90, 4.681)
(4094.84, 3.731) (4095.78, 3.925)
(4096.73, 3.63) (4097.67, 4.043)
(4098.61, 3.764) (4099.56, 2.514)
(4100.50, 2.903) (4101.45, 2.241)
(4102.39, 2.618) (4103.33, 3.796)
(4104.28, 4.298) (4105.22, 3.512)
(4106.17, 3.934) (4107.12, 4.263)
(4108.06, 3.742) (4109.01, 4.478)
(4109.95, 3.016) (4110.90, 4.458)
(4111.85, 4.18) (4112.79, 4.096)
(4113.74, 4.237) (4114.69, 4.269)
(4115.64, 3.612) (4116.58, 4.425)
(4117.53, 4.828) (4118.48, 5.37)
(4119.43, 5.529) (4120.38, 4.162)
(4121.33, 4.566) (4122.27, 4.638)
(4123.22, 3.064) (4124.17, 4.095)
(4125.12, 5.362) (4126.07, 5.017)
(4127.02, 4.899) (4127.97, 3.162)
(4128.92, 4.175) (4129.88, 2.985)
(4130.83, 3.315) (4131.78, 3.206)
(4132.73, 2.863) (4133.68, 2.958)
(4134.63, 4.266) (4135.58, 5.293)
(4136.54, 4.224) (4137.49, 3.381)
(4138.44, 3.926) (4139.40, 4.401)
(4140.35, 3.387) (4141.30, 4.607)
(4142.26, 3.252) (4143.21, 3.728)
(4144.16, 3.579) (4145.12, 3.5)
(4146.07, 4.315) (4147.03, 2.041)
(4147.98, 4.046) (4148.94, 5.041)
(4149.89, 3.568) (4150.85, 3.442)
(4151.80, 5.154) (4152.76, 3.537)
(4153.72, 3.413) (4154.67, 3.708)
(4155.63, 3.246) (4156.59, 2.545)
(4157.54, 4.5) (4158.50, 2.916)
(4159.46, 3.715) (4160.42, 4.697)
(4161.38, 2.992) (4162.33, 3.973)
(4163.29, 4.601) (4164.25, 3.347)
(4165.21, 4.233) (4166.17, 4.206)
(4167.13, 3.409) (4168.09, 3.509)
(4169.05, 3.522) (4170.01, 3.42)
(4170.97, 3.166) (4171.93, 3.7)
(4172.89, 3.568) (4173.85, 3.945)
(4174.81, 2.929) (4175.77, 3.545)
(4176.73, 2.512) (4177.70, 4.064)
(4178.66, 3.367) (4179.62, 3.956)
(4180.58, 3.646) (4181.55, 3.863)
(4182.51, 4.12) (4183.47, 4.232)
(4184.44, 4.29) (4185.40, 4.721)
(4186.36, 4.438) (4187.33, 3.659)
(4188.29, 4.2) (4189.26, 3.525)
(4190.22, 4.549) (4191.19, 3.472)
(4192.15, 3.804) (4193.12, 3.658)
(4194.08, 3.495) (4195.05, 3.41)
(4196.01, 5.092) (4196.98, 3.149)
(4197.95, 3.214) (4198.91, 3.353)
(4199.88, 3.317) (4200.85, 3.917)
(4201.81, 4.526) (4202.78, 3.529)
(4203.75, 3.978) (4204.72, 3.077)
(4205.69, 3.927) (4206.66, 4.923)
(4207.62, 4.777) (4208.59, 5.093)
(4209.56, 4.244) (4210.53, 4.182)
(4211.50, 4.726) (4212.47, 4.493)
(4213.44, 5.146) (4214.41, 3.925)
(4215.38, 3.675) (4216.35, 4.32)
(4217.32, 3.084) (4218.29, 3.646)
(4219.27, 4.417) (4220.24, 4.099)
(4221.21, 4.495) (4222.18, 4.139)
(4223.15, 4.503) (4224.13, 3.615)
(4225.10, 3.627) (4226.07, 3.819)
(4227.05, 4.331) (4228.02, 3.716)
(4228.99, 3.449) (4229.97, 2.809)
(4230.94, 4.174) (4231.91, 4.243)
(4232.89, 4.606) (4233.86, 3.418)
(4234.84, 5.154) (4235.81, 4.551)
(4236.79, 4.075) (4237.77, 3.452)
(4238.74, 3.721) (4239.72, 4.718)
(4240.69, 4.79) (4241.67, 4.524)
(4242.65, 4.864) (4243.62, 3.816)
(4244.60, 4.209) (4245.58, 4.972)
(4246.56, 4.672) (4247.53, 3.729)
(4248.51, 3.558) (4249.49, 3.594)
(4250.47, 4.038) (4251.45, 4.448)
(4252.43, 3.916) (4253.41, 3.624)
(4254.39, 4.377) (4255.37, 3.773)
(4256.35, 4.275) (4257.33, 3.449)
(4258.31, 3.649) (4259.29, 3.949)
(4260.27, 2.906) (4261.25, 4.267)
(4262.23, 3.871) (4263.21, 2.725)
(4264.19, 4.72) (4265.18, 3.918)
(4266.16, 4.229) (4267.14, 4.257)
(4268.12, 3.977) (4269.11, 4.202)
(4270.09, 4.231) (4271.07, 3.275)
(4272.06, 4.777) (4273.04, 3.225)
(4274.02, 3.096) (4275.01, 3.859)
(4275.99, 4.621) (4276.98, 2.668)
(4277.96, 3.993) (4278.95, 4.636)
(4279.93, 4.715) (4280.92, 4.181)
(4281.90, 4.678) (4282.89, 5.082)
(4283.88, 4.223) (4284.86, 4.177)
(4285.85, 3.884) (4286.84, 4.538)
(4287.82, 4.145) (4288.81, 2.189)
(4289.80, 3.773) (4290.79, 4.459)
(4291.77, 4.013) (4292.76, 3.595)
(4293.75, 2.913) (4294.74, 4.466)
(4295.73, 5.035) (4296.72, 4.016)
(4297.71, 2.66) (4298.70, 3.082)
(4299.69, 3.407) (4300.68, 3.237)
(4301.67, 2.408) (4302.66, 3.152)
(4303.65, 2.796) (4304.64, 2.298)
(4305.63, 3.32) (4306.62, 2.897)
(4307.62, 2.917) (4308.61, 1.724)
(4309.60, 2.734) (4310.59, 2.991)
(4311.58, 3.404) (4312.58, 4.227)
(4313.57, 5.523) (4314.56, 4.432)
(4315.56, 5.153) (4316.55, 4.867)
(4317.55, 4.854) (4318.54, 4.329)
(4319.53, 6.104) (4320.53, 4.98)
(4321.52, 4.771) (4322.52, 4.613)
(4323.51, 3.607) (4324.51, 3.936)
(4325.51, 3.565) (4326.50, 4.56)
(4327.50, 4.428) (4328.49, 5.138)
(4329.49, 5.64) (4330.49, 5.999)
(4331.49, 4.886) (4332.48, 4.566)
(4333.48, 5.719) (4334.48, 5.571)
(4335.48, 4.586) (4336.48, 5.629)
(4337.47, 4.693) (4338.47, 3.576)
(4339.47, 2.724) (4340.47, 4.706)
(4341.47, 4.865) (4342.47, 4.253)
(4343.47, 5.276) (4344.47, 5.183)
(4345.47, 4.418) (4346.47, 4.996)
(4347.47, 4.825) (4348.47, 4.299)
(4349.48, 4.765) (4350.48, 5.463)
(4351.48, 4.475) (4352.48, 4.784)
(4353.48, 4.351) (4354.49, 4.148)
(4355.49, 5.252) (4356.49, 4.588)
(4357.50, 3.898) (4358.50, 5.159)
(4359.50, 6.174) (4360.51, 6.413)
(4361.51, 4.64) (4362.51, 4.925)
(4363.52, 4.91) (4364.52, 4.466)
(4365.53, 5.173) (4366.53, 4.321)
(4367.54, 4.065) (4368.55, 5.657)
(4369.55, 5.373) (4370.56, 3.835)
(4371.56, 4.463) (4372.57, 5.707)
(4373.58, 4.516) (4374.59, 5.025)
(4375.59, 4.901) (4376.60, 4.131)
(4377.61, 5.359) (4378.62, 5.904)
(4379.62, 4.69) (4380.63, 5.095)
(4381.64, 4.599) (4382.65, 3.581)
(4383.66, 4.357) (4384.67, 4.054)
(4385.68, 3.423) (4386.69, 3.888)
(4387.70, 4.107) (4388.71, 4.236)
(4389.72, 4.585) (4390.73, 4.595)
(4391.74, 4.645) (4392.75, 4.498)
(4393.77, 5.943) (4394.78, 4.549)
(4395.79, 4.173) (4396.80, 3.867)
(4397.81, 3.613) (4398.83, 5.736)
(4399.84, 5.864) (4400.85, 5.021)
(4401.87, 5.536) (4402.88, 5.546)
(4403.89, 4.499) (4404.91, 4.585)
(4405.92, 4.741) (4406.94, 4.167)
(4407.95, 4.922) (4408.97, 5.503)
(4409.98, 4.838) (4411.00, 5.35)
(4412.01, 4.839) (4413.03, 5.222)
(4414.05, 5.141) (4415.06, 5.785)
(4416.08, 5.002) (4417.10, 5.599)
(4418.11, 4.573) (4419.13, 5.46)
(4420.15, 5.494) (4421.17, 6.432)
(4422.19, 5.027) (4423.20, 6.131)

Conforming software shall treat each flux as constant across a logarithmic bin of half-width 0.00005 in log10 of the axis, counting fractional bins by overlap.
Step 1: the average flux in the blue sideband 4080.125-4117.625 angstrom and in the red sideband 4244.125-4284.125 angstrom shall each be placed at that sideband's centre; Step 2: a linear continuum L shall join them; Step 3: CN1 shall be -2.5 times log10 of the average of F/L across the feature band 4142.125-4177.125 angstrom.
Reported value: 0.11 mag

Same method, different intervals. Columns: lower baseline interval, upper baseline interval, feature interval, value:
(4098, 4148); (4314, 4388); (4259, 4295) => 0.13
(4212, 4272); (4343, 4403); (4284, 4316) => 0.22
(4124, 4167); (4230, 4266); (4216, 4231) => 0.04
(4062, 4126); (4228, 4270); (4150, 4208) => 0.06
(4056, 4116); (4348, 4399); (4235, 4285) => 0.07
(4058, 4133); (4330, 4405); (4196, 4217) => 0.05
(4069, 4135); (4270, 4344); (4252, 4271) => 0.05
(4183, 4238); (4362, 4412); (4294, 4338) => 0.08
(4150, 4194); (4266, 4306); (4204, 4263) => -0.09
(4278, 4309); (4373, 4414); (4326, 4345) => -0.18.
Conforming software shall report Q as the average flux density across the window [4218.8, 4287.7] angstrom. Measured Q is 4.06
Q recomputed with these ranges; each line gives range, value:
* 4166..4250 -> 3.97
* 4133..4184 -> 3.74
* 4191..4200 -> 3.61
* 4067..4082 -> 3.5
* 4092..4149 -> 3.93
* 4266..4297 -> 4.03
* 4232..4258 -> 4.16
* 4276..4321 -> 3.85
